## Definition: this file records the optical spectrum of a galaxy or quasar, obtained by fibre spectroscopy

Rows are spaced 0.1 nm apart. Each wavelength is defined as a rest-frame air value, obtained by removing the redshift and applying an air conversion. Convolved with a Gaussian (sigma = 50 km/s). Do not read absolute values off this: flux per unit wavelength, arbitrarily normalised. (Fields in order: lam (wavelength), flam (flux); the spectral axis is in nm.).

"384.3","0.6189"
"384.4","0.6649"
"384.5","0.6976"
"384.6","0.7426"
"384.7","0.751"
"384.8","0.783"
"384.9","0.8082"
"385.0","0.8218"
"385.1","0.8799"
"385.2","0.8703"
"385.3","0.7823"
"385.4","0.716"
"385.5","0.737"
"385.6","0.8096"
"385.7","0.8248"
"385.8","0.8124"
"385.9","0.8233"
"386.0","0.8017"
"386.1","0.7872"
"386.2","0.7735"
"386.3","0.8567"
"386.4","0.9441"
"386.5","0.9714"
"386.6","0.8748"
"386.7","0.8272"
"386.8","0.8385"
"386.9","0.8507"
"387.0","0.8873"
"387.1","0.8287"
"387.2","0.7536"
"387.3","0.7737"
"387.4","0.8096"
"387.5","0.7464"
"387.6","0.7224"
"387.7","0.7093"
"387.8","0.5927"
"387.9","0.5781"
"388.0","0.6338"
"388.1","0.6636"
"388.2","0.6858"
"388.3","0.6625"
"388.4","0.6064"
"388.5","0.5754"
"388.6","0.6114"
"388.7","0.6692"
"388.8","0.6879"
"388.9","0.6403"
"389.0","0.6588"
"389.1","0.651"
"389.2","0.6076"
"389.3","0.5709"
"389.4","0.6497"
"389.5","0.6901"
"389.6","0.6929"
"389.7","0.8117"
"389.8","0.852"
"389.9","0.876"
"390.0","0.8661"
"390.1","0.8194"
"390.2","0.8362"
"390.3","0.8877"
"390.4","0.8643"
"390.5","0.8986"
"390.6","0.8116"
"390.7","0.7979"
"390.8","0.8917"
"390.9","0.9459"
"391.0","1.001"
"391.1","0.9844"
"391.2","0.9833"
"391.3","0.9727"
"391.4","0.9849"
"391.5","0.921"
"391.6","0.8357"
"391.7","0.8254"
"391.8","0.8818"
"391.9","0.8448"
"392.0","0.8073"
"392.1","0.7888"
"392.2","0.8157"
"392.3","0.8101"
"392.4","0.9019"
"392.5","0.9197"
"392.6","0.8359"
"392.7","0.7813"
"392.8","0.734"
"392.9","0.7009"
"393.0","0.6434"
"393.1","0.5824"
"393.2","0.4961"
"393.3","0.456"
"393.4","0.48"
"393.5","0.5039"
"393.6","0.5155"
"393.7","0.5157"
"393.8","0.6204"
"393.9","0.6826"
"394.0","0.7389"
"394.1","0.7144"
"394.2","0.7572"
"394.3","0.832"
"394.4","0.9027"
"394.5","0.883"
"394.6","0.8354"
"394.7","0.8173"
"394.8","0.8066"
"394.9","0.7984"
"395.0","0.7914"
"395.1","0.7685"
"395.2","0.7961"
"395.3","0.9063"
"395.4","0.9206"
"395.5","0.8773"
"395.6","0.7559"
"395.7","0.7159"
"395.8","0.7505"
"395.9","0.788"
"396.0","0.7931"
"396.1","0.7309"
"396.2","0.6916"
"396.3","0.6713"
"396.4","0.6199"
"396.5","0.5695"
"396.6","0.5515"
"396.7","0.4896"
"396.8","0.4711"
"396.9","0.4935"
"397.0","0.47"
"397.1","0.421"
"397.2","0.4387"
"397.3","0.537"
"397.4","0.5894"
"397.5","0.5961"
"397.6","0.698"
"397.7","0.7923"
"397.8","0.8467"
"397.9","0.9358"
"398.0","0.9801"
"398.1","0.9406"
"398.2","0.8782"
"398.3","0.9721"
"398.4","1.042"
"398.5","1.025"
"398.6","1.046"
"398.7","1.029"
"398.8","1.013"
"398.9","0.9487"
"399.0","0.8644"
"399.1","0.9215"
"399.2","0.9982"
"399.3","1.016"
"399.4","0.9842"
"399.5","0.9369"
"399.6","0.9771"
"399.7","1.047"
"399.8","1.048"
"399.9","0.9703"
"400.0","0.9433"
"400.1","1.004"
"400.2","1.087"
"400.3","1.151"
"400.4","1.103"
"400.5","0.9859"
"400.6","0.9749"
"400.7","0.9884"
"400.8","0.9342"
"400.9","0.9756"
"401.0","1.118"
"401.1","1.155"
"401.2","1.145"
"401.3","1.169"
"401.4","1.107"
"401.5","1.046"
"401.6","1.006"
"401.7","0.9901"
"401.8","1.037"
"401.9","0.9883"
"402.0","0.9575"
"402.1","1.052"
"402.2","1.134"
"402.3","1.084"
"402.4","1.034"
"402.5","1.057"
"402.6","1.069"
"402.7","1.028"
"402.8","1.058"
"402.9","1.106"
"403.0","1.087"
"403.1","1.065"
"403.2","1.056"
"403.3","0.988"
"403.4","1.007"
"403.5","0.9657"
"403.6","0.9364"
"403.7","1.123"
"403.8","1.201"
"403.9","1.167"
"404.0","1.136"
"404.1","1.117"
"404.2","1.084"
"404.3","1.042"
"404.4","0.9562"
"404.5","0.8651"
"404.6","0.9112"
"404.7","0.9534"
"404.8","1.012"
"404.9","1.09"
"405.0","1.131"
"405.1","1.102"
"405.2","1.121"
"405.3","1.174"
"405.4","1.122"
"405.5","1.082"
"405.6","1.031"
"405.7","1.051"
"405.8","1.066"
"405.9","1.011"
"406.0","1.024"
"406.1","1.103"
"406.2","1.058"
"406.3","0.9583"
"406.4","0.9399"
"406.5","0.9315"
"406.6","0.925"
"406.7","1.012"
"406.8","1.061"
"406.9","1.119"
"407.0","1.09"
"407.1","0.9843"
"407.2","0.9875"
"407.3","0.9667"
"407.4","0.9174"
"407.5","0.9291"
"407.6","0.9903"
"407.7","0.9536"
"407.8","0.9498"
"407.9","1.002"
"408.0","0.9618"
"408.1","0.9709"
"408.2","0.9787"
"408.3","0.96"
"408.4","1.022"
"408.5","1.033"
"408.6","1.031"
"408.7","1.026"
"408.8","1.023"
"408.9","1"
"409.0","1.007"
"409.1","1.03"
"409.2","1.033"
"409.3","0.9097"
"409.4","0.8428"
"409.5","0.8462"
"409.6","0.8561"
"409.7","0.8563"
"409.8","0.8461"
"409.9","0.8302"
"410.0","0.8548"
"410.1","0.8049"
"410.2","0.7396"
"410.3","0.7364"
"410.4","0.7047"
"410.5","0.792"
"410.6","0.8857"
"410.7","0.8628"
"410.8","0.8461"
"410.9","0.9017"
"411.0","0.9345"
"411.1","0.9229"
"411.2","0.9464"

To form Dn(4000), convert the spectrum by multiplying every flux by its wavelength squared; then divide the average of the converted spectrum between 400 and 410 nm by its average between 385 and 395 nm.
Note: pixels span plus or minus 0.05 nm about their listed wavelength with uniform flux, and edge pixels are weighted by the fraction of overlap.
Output 1.43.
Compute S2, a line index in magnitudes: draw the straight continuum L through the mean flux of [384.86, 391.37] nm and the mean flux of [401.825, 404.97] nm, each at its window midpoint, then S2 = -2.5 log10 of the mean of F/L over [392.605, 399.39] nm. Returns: 0.23 mag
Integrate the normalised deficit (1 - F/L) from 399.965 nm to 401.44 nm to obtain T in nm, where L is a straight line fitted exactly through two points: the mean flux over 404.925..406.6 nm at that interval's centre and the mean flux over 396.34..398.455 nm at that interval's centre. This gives -0.40 nm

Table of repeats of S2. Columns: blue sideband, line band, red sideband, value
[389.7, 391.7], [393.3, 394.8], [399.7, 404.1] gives 0.33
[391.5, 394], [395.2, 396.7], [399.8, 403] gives 0.14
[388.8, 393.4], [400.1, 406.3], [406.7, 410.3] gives -0.17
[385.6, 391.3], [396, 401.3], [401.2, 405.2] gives 0.13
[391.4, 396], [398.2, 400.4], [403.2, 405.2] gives -0.10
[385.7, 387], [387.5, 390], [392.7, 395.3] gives 0.18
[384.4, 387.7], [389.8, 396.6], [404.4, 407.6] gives 0.13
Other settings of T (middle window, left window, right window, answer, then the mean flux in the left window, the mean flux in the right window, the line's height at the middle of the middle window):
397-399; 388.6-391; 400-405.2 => 0.28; 0.77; 1.05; 0.949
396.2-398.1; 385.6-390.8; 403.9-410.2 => 0.53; 0.76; 0.994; 0.871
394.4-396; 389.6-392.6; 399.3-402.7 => 0.21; 0.873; 1.04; 0.941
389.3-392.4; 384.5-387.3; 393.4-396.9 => -0.36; 0.818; 0.716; 0.763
